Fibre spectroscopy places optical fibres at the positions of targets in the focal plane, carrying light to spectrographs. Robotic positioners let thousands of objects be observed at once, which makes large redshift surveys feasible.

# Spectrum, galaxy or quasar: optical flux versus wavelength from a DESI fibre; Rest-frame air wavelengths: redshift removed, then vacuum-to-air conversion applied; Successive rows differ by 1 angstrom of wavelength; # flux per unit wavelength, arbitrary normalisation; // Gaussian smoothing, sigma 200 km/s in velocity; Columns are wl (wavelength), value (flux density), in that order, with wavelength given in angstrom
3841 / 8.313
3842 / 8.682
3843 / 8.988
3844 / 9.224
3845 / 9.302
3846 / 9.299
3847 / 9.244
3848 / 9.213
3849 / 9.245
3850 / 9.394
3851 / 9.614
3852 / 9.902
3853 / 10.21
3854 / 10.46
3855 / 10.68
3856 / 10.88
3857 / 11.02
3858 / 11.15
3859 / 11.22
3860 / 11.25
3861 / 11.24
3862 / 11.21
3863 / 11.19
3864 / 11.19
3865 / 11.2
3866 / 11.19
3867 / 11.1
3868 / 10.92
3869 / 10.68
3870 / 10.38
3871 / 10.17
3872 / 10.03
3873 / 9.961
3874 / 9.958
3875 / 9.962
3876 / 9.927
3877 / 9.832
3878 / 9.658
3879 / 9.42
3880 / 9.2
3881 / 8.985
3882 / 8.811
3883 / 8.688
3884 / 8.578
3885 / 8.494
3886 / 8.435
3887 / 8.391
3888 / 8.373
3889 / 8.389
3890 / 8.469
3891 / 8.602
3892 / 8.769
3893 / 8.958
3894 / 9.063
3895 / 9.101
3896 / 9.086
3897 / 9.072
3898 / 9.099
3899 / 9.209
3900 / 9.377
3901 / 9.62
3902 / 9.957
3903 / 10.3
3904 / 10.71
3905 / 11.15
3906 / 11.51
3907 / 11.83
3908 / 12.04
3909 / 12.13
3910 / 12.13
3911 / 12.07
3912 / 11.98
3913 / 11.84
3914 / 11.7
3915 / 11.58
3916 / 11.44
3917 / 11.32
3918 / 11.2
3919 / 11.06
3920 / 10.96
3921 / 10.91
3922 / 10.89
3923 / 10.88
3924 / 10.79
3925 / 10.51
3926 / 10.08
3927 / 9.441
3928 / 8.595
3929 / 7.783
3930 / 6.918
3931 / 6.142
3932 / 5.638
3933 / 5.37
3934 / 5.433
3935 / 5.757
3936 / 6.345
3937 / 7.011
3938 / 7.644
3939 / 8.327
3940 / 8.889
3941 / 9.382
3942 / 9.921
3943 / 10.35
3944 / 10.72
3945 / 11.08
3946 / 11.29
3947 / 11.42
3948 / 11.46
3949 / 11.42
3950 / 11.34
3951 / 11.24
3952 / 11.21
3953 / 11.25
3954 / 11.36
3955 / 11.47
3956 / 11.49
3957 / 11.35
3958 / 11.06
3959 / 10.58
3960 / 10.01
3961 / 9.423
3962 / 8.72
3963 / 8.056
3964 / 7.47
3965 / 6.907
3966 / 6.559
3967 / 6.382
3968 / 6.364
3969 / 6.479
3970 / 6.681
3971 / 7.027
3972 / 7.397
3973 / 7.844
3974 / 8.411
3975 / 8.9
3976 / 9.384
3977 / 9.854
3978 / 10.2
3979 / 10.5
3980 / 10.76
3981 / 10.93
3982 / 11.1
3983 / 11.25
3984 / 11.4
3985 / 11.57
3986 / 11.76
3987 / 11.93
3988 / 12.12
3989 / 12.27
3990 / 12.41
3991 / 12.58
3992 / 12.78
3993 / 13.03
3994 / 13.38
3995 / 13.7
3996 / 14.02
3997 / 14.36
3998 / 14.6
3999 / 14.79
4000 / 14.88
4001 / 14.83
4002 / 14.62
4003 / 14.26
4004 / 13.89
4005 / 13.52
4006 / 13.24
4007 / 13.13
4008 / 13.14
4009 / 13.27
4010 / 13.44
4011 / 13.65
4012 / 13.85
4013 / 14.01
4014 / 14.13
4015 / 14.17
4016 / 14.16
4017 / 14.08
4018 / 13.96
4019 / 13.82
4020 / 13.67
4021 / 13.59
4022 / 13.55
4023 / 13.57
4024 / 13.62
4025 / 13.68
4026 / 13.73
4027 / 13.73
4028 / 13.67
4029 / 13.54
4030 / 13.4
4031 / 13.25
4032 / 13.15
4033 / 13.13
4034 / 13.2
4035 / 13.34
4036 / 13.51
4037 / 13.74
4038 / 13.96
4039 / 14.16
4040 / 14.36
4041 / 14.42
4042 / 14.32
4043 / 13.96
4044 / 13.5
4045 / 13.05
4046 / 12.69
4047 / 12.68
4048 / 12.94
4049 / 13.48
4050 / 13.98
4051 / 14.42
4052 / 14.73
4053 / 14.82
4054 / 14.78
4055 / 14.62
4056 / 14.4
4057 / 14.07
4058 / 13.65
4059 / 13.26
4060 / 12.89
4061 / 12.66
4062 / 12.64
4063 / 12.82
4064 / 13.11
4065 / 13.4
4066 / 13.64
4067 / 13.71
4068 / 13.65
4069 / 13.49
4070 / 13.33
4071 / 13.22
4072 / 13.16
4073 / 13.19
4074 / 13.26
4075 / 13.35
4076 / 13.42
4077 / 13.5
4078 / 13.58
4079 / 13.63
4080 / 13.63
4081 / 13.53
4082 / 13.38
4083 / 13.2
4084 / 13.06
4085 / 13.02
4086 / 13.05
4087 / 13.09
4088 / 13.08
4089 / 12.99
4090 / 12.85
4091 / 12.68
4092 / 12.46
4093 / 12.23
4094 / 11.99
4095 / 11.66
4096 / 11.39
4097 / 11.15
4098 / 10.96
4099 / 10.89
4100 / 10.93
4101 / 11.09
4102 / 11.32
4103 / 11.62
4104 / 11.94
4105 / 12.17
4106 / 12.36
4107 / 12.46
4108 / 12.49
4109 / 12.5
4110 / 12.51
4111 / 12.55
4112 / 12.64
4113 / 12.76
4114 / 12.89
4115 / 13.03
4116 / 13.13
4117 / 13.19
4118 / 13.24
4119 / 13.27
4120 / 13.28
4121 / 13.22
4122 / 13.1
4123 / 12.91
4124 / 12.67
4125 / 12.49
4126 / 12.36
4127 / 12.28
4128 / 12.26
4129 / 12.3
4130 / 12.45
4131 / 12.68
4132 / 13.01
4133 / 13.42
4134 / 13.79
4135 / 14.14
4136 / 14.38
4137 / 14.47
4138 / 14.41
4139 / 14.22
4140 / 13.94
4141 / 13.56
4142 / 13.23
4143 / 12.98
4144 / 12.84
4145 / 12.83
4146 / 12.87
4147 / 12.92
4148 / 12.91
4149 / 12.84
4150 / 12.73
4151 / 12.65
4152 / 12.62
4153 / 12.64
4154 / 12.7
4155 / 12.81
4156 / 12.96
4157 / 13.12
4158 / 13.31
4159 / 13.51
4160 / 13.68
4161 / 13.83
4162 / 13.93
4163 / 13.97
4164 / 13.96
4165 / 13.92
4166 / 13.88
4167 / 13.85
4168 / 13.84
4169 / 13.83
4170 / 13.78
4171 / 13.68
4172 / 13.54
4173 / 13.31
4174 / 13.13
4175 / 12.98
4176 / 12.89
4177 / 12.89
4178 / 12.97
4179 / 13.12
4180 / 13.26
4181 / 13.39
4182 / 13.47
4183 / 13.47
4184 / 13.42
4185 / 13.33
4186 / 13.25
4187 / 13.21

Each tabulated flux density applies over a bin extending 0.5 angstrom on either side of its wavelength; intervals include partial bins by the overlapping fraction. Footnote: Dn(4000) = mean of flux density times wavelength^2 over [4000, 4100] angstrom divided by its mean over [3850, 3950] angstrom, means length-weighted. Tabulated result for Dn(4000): 1.46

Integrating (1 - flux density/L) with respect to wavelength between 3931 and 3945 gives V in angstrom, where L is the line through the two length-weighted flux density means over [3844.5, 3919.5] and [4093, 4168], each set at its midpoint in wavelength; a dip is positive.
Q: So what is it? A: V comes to 3.8 angstrom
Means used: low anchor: 10.2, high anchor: 12.9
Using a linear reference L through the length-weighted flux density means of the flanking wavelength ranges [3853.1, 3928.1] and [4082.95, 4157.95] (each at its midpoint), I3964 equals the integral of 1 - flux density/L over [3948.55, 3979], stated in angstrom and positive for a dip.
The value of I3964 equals 5.0 angstrom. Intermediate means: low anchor 10.3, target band 9.21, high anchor 12.7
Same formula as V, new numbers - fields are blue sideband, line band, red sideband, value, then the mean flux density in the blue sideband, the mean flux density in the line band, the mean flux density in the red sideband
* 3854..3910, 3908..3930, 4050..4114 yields -0.64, 10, 10.9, 12.9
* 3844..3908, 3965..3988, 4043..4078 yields 5.15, 9.88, 9.23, 13.5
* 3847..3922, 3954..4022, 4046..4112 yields 0.79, 10.2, 11.6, 12.9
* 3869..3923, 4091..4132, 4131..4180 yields 1.57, 10.1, 12.3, 13.4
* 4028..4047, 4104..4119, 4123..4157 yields 0.58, 13.6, 12.7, 13.1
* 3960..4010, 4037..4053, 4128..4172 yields -2.55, 11.1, 13.8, 13.4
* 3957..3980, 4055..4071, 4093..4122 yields -3.43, 8.49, 13.4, 12.3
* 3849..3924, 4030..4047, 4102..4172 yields -2.26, 10.3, 13.6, 13.1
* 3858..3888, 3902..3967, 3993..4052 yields 9.00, 10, 9.92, 13.8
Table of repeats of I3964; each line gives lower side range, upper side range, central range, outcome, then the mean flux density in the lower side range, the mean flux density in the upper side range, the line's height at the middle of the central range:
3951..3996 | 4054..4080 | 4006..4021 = -2.78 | 10.2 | 13.5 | 11.6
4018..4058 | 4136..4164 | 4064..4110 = 2.97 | 13.8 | 13.3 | 13.6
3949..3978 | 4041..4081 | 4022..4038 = -1.77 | 9.14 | 13.6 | 12.2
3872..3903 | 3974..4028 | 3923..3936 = 3.39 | 9.15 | 12.9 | 10.5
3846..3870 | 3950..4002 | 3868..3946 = 7.59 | 10.6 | 10.7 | 10.6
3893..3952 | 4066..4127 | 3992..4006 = -3.68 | 9.89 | 12.7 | 11.1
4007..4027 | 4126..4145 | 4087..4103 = 1.88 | 13.7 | 13.3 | 13.5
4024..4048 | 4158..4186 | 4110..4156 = 1.60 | 13.6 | 13.5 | 13.5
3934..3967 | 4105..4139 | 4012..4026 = -3.70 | 9.59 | 13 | 10.9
